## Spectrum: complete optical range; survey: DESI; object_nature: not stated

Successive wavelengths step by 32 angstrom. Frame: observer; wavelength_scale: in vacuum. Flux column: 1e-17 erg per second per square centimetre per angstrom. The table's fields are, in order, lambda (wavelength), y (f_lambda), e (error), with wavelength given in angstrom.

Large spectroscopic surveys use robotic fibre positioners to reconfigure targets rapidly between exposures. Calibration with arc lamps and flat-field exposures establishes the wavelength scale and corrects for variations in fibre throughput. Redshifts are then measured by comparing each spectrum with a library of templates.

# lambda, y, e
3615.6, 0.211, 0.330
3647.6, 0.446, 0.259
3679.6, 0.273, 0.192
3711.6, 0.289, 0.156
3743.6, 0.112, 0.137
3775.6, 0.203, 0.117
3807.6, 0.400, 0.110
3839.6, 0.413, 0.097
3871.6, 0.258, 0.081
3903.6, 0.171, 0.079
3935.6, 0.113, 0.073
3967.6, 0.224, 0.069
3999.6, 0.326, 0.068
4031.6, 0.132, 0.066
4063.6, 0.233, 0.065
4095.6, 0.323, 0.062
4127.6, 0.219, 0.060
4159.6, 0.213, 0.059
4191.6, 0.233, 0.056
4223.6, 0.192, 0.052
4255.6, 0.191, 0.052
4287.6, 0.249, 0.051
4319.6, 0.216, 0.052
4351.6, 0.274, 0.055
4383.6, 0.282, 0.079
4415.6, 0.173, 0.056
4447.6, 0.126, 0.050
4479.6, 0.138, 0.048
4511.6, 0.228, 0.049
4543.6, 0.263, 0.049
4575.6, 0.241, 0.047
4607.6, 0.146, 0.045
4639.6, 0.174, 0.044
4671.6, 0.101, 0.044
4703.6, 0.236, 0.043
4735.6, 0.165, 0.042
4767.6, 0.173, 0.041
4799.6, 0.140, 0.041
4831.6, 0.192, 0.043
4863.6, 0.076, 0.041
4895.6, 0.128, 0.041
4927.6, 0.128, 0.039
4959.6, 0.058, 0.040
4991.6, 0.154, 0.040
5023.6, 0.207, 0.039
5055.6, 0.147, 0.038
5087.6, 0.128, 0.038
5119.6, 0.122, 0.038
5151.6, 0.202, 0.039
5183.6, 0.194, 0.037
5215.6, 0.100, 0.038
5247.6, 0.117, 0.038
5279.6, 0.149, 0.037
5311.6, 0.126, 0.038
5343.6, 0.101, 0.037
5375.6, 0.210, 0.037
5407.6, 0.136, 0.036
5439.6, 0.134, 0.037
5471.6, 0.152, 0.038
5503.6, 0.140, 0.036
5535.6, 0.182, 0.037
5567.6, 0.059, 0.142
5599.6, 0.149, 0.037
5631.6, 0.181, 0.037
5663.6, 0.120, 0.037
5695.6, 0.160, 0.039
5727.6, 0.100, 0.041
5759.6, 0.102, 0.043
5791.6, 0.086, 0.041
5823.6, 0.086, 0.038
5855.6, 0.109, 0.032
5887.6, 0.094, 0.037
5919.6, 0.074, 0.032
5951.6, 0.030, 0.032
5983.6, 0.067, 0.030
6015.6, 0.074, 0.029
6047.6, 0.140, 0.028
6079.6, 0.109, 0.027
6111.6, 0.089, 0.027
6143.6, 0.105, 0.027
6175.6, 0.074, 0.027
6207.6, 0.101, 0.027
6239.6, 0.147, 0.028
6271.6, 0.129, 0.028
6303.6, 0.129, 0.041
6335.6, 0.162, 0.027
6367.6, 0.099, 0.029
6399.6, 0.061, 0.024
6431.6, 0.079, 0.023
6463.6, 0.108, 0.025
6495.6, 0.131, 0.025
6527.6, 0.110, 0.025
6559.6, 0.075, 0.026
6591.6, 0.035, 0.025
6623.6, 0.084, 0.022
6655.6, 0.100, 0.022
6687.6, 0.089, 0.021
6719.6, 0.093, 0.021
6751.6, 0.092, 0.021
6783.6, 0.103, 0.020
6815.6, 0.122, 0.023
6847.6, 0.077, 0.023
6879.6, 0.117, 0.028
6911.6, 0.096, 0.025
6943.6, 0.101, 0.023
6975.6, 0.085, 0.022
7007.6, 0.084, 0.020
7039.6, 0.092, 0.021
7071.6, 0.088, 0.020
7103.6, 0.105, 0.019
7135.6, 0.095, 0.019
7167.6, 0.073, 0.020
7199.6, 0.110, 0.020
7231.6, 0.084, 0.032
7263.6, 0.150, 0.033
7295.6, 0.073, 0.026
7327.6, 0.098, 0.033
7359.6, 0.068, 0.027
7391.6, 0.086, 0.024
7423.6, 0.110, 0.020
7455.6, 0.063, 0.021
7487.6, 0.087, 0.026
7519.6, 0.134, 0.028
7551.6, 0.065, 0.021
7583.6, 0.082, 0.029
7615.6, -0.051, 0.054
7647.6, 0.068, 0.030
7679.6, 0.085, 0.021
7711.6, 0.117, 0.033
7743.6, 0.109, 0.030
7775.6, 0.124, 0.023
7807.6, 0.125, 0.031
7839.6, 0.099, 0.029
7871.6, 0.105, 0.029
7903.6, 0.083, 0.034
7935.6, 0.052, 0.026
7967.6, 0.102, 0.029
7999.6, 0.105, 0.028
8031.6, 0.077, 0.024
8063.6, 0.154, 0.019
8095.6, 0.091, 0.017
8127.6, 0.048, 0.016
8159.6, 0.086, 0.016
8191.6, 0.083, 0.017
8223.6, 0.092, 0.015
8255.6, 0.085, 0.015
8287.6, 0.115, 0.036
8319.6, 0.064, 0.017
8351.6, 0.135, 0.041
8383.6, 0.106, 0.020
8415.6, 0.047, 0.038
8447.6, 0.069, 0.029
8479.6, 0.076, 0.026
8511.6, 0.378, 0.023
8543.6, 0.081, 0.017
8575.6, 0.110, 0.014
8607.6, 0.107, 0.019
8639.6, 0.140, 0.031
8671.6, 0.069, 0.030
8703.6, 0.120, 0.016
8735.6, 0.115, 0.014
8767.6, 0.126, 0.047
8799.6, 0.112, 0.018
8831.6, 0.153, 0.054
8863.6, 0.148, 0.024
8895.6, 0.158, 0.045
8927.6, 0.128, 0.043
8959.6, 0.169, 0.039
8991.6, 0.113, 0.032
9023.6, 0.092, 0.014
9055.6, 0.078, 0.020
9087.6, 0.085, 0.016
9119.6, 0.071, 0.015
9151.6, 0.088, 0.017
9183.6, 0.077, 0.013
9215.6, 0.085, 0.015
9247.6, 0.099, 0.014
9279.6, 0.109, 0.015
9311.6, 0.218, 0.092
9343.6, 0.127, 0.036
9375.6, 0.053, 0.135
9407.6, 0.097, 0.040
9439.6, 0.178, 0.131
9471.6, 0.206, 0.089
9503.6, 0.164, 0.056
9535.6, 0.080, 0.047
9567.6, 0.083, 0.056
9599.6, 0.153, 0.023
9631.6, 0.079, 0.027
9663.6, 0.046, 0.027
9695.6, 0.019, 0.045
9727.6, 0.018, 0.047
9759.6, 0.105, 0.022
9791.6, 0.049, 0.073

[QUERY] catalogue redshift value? 1.281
